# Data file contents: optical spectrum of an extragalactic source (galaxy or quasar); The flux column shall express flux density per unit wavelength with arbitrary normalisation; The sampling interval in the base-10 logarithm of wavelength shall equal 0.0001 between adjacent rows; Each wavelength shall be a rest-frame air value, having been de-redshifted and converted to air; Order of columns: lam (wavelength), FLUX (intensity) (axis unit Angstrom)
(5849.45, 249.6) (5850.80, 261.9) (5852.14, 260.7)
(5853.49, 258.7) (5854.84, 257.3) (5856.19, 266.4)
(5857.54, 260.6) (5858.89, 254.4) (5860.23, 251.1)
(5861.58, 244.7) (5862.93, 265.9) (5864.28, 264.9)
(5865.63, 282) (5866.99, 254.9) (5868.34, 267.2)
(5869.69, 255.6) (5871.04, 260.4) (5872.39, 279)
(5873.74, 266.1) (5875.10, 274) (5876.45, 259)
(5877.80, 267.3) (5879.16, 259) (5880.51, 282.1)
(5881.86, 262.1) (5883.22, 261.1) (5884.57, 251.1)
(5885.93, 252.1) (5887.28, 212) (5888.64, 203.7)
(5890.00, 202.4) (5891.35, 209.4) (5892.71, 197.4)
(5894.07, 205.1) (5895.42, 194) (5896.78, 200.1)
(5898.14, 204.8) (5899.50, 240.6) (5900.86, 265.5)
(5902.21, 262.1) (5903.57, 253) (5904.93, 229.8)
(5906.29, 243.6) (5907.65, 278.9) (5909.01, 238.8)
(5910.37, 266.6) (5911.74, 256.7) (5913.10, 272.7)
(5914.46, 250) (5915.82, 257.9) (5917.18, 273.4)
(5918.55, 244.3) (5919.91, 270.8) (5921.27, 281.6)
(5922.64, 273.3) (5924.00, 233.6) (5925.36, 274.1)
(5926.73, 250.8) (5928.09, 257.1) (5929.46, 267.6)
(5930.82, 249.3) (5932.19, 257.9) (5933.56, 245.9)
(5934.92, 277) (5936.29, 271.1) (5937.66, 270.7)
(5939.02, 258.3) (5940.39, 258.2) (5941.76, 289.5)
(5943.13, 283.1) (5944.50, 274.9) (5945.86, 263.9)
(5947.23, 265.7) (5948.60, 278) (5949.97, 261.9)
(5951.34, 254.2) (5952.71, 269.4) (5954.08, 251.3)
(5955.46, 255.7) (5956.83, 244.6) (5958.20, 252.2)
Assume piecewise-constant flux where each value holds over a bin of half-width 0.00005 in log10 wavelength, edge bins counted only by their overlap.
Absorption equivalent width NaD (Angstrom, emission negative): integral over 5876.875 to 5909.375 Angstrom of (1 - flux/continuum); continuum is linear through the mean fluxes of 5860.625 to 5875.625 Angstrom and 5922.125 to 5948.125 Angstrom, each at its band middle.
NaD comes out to 3.4 Angstrom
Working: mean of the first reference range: 264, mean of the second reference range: 264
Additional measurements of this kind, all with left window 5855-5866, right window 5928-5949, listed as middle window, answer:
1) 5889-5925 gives 3.0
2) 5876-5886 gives 0.0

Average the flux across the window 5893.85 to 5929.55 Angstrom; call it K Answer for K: 250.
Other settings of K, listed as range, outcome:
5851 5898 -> 248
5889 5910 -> 229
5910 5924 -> 263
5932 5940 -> 264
